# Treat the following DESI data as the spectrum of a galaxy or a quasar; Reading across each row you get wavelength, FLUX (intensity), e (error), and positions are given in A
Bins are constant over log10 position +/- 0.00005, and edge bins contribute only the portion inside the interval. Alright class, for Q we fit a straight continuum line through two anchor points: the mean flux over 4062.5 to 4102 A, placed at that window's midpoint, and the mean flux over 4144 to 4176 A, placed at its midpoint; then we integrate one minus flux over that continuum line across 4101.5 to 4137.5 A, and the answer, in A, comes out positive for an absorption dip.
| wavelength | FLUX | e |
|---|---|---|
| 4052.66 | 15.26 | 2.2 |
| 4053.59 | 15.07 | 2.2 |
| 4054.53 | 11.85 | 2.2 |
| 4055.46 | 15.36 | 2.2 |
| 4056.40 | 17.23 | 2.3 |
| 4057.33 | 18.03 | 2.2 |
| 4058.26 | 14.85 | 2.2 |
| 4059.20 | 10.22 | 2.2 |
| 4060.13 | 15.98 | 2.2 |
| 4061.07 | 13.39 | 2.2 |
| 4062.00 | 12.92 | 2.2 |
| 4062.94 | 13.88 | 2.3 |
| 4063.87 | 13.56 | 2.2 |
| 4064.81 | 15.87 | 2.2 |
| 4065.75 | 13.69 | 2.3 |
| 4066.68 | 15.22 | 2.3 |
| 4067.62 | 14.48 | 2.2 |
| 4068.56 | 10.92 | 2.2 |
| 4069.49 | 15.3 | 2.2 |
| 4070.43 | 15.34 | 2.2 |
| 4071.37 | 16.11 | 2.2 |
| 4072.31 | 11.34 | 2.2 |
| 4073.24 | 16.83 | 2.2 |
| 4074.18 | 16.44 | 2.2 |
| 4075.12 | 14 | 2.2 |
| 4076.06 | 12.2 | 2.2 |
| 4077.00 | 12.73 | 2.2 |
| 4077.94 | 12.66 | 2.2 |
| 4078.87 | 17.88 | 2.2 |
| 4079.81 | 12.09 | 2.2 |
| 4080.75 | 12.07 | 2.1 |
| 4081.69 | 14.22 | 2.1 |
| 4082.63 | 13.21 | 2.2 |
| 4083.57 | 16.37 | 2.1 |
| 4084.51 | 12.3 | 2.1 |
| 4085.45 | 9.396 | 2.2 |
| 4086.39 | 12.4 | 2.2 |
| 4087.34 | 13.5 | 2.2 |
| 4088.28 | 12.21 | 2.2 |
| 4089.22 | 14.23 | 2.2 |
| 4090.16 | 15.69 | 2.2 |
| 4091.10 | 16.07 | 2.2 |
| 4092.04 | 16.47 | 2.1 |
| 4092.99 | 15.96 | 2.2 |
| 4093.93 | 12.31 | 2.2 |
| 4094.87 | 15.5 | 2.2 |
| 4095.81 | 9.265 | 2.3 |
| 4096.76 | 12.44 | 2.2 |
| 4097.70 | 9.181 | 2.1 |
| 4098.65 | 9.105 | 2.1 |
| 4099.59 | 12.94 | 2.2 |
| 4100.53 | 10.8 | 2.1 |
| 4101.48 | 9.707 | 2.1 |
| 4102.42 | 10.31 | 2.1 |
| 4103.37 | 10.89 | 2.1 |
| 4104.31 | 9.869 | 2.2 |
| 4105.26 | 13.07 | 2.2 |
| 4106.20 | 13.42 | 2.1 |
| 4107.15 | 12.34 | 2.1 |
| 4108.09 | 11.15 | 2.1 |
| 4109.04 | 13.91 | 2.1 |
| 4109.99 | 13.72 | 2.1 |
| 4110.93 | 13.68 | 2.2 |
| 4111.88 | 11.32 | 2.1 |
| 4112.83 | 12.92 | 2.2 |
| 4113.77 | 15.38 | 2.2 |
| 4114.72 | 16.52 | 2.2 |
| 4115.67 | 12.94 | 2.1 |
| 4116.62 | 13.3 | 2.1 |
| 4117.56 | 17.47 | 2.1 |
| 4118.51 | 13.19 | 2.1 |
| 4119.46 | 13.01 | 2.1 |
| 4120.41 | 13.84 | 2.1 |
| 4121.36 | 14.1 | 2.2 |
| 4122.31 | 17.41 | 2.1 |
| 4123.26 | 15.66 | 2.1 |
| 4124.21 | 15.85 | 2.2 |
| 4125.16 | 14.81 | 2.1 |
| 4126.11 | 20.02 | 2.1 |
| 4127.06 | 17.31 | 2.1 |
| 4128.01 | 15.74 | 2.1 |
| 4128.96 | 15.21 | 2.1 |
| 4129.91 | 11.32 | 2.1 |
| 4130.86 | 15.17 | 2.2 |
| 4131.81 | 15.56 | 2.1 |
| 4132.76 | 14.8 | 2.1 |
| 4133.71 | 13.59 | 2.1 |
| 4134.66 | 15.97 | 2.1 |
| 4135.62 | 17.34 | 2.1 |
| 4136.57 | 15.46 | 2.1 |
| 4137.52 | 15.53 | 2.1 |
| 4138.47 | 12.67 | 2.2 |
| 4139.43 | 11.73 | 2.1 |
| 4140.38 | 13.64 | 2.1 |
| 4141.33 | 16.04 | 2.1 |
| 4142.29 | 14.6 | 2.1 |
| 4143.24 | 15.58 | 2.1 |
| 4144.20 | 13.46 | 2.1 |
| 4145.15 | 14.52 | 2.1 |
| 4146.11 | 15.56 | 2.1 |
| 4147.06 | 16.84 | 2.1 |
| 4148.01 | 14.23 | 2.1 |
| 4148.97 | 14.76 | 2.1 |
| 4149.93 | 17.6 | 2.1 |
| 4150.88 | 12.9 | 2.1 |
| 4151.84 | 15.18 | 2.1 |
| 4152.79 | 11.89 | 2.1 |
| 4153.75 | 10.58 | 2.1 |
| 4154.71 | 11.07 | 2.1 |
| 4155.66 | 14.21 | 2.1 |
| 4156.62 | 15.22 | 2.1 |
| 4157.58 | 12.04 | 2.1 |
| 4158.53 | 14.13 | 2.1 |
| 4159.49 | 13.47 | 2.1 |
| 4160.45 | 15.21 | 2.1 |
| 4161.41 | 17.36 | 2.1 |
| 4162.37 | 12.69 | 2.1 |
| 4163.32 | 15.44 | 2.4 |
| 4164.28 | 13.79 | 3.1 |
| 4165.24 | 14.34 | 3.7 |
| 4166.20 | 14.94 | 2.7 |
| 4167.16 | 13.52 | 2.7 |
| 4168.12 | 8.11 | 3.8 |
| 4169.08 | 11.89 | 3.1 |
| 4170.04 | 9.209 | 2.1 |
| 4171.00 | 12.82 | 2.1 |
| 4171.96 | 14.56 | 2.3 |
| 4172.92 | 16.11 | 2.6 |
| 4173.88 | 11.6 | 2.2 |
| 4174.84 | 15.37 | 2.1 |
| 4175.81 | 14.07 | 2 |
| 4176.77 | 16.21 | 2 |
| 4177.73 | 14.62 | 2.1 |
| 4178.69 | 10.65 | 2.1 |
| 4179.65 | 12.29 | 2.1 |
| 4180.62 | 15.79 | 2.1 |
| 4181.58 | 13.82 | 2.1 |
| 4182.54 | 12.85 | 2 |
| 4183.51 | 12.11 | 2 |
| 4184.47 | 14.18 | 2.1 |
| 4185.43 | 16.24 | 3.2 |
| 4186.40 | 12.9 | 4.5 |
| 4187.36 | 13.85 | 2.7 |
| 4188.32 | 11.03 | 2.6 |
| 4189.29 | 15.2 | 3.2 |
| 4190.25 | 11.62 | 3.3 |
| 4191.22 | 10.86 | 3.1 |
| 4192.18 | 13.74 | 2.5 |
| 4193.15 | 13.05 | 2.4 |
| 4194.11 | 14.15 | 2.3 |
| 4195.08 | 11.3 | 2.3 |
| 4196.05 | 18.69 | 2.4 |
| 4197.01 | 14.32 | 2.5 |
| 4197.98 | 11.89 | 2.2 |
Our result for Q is -1.6 A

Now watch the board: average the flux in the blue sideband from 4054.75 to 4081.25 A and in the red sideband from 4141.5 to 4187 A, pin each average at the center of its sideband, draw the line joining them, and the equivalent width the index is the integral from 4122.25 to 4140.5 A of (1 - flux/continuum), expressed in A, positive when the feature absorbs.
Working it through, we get -1.6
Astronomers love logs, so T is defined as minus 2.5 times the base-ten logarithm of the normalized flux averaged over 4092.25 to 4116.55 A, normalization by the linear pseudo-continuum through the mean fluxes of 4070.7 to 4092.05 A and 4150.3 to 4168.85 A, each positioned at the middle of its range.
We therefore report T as 0.11 mag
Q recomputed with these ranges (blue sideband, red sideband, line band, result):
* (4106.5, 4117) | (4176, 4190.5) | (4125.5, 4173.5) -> -2.8 A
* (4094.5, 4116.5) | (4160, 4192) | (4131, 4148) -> -2.7 A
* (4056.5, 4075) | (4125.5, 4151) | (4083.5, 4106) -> 3.5 A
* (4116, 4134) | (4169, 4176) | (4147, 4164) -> -0.2 A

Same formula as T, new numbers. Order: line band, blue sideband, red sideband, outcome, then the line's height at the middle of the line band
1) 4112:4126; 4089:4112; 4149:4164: -0.14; 13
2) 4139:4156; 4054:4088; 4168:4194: -0.05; 13.5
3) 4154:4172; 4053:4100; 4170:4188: 0.04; 13.7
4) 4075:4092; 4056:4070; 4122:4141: 0.08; 14.6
